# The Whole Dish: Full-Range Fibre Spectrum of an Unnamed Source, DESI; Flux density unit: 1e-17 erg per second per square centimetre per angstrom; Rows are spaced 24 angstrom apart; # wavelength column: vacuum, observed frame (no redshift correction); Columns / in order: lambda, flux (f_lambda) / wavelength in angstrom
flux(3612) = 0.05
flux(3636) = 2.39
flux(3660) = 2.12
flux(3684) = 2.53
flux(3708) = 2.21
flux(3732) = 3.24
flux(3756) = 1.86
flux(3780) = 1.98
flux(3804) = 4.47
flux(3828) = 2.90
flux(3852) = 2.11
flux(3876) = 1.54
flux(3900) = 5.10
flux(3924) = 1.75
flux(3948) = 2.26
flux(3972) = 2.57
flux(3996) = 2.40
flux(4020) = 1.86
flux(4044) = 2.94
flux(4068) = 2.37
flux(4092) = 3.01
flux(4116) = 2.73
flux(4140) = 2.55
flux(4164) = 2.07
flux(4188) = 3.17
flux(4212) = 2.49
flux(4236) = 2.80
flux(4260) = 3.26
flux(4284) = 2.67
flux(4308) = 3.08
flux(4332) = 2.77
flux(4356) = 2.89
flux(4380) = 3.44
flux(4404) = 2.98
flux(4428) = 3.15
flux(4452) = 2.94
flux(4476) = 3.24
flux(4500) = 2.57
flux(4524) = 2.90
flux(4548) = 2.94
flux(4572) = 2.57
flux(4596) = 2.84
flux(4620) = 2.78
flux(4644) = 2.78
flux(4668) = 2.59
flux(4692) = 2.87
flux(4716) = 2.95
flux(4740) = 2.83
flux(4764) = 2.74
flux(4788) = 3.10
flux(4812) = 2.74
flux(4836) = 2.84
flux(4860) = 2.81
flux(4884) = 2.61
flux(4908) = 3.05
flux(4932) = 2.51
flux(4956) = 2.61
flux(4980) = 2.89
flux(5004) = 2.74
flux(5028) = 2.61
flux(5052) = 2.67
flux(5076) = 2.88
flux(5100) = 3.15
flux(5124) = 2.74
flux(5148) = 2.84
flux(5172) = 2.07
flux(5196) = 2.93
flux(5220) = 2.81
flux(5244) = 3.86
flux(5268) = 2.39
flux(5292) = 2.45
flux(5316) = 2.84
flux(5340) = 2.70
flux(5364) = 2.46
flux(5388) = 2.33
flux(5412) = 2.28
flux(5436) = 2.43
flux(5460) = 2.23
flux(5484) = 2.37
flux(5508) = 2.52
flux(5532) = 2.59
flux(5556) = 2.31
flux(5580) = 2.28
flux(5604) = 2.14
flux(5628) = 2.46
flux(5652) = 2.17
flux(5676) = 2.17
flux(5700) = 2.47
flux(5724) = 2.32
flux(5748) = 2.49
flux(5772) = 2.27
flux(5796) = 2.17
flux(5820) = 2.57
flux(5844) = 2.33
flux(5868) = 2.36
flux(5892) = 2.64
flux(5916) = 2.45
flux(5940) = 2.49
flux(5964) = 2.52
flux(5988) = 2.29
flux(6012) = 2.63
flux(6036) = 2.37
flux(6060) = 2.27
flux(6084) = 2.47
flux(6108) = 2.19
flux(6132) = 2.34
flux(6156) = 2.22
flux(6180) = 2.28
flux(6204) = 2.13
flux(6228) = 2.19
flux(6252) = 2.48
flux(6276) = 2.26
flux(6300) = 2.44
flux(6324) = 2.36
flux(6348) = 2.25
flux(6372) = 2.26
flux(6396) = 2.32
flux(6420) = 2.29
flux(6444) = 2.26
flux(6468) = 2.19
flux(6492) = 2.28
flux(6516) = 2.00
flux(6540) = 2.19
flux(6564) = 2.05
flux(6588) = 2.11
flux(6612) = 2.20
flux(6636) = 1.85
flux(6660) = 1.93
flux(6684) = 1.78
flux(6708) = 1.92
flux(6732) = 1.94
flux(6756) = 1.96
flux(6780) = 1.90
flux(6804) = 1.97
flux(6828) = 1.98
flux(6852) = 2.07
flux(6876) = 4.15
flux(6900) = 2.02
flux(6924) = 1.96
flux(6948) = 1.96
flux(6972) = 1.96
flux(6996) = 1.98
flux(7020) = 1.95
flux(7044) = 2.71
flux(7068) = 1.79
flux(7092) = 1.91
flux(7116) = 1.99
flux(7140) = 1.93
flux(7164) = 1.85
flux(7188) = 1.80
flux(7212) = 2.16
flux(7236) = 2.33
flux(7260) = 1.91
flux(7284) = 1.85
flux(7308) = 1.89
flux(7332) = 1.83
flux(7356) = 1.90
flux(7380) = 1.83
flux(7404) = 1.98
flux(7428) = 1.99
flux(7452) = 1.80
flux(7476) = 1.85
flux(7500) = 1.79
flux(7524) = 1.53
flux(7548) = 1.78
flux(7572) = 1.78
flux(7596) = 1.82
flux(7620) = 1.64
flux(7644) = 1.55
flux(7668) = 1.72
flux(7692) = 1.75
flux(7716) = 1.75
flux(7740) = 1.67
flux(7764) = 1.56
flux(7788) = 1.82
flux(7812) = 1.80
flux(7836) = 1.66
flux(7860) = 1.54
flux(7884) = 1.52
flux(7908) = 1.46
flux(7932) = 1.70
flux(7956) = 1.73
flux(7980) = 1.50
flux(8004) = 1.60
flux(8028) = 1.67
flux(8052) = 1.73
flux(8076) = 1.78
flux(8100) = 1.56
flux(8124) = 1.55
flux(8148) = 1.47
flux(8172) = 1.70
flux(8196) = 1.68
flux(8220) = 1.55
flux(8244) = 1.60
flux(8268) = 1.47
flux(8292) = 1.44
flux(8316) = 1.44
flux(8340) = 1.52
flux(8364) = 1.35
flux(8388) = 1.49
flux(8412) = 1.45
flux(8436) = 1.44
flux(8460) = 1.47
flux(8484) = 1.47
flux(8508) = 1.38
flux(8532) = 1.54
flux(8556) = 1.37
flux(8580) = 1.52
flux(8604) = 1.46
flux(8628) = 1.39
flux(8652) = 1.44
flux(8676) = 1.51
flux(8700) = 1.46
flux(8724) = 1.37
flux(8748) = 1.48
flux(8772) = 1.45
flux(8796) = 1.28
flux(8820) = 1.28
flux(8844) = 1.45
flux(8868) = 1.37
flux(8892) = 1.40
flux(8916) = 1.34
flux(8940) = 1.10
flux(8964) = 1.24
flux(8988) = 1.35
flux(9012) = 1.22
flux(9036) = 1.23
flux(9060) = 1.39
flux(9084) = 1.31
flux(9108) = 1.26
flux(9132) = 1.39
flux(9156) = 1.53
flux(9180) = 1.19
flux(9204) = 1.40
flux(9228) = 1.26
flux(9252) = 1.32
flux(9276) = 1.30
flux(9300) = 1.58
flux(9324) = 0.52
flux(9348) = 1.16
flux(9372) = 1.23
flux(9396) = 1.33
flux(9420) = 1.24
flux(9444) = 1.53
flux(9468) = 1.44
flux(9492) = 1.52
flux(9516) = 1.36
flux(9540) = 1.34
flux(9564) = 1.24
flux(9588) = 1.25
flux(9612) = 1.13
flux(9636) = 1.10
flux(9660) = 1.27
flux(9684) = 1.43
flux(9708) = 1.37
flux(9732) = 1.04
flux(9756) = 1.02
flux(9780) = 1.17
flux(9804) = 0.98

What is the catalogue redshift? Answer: 0.05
